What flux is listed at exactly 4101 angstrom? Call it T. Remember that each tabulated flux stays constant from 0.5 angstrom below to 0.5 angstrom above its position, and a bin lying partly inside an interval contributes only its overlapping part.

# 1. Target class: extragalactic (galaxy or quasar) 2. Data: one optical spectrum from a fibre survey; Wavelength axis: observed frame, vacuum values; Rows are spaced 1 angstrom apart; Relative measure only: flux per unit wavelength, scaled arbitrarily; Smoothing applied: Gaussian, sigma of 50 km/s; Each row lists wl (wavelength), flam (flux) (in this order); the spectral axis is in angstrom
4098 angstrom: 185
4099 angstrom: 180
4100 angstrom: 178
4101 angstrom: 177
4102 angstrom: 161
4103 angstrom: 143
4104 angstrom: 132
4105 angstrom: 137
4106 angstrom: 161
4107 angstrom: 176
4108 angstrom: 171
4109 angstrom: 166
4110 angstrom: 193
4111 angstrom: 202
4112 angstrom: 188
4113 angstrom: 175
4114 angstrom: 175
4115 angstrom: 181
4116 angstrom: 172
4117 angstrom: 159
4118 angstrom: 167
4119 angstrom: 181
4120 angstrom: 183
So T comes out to 177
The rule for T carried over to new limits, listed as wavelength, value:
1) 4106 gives 161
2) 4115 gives 181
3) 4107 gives 176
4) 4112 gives 188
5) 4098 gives 185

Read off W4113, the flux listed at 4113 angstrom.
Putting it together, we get 175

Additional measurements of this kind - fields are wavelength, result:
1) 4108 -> 171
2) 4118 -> 167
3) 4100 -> 178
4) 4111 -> 202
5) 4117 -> 159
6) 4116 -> 172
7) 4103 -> 143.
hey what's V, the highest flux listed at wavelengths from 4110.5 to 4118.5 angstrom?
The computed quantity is 202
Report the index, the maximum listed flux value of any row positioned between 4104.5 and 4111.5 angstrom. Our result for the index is 202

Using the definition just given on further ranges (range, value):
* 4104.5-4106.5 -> 161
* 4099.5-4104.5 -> 178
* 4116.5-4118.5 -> 167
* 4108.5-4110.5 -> 193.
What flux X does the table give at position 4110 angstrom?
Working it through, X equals 193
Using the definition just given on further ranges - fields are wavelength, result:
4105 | 137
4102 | 161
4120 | 183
